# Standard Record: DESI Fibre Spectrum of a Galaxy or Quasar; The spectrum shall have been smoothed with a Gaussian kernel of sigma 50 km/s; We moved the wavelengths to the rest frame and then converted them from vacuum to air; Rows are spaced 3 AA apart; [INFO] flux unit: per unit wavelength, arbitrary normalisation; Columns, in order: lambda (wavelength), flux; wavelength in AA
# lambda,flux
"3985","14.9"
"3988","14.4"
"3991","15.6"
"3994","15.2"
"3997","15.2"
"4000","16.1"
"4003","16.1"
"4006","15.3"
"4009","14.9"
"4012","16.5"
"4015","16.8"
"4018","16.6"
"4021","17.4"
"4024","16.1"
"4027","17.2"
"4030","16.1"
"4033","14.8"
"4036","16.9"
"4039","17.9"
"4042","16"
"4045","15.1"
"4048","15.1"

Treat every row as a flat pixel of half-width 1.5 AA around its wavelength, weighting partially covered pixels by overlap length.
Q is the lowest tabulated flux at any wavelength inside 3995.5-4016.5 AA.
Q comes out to 14.9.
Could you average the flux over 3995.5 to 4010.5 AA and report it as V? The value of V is 15.5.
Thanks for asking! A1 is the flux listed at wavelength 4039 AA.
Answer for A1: 17.9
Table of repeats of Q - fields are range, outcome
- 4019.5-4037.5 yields 14.8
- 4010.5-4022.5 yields 16.5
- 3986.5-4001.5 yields 14.4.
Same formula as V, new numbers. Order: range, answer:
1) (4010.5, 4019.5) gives 16.6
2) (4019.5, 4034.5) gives 16.3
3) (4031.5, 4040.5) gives 16.5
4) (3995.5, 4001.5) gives 15.7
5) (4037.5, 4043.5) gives 16.9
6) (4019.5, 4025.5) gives 16.8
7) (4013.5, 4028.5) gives 16.8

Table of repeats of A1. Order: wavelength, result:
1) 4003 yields 16.1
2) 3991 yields 15.6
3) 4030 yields 16.1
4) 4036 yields 16.9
